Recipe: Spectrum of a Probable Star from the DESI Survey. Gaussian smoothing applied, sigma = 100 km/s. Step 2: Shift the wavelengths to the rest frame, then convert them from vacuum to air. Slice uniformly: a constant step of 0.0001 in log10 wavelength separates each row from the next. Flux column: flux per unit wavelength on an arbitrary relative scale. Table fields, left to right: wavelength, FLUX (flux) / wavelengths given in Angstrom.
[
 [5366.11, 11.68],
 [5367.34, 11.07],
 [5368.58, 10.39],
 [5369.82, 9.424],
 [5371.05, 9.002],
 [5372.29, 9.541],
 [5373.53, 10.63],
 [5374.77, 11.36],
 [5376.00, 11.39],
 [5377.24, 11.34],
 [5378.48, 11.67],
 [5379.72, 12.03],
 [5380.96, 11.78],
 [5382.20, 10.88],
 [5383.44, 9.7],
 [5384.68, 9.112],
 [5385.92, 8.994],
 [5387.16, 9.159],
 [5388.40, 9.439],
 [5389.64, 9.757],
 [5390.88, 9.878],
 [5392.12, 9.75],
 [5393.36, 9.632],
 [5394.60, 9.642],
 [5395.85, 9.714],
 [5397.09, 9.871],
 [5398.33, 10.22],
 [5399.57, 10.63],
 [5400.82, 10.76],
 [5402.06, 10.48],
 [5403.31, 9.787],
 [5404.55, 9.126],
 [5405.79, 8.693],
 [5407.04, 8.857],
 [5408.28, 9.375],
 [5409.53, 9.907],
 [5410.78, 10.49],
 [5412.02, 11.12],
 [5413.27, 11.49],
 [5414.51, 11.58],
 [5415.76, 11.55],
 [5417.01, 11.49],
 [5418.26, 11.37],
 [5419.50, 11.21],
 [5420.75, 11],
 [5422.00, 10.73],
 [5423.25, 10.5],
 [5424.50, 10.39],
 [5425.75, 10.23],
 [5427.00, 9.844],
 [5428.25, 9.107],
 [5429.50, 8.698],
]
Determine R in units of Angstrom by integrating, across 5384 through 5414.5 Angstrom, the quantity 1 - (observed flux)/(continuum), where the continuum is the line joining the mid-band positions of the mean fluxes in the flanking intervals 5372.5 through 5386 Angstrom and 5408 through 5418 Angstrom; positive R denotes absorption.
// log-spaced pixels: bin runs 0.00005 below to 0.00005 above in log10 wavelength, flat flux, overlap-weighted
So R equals 2.89 Angstrom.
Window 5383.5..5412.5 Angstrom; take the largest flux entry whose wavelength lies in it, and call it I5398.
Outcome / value 11.12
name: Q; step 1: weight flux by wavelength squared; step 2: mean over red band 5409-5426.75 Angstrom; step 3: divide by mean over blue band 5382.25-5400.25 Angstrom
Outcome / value 1.13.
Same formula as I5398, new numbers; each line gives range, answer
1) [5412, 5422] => 11.58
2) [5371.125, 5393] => 12.03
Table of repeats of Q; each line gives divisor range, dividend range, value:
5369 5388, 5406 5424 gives 1.05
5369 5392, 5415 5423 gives 1.11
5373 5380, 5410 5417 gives 1.00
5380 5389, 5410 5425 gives 1.13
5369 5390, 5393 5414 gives 0.98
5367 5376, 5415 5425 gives 1.10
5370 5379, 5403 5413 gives 0.93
